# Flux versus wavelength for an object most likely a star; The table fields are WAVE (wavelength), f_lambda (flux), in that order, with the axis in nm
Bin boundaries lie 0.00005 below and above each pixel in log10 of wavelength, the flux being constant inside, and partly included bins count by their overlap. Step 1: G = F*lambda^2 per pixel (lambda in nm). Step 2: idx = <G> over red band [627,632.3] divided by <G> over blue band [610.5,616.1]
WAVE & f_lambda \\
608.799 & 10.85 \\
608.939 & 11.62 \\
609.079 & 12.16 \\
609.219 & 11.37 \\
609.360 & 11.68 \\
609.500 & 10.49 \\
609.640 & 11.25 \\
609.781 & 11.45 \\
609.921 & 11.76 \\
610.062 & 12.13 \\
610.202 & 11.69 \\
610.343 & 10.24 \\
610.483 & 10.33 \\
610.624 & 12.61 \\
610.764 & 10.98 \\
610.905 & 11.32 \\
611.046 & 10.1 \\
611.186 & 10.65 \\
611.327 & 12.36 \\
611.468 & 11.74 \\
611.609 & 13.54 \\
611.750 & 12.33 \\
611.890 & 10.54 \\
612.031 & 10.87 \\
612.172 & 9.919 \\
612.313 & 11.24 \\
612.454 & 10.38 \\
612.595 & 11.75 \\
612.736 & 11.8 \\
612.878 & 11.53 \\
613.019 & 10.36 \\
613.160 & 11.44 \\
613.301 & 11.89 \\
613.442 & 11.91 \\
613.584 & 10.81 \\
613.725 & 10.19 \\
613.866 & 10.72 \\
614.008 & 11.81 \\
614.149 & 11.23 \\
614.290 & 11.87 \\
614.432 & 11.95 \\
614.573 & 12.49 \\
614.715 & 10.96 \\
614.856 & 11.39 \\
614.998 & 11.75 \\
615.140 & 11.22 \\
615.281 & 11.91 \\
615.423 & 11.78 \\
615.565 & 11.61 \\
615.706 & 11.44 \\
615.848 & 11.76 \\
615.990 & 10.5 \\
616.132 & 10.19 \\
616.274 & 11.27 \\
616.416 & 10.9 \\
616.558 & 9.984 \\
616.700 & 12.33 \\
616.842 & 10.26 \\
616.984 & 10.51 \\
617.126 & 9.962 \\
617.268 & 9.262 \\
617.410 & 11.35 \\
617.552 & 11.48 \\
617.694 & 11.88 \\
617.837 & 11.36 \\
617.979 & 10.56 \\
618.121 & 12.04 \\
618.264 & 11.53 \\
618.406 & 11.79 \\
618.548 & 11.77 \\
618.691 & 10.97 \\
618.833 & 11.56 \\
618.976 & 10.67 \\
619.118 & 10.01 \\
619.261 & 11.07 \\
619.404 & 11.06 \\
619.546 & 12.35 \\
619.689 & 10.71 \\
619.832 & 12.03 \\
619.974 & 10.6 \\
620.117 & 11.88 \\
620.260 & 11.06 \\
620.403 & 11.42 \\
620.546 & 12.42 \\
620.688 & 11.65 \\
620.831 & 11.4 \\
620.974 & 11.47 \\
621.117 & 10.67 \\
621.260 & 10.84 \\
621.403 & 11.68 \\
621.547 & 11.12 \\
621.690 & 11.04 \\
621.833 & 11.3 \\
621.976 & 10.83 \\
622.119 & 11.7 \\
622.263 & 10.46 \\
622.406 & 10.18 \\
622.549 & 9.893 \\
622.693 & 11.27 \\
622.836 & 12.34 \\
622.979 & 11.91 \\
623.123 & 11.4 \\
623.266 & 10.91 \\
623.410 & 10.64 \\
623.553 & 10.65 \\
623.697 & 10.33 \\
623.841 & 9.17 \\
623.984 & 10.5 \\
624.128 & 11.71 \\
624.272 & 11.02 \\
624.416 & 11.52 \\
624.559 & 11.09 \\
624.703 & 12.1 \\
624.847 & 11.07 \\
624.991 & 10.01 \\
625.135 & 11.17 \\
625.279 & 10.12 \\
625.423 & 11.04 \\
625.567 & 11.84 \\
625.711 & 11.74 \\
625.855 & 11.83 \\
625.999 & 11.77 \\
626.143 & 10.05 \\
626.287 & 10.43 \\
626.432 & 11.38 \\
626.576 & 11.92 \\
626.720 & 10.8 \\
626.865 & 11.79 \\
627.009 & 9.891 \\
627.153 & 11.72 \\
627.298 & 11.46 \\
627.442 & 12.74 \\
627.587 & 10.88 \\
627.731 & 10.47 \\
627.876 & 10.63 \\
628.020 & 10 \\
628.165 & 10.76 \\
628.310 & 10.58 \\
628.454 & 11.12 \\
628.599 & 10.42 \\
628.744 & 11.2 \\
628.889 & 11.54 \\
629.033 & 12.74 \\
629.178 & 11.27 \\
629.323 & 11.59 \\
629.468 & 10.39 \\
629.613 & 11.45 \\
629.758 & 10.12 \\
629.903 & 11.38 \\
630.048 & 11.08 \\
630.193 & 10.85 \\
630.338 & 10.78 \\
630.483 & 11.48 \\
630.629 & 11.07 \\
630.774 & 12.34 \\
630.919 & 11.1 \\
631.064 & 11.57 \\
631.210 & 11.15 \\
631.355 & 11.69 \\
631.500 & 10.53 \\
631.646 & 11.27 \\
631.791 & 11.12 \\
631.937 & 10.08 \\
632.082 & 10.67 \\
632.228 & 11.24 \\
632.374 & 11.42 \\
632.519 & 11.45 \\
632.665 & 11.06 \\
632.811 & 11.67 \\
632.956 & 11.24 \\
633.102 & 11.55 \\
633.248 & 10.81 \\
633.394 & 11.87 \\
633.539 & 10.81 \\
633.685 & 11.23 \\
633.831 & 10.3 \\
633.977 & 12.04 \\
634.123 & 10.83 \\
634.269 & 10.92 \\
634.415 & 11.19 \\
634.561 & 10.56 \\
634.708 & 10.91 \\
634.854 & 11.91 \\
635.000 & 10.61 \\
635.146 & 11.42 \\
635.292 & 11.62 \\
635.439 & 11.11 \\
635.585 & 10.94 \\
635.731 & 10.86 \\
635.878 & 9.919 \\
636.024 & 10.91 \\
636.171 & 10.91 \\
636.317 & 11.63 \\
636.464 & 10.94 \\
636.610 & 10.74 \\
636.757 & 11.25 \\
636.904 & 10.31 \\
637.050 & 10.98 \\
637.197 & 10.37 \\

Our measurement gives 1.03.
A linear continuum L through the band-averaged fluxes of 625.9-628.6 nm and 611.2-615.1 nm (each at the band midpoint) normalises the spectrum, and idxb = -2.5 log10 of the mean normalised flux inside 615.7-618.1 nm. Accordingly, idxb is 0.04 mag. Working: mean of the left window 11.4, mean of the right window 11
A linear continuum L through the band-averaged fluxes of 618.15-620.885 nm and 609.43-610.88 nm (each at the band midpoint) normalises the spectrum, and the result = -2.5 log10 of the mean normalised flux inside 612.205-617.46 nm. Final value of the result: 0.02 mag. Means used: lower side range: 11.3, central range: 11.2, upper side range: 11.4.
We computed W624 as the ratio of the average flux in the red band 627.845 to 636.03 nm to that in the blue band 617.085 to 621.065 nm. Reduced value 1.0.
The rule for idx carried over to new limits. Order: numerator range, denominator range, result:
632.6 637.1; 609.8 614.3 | 1.05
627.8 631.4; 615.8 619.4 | 1.05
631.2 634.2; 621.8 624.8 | 1.04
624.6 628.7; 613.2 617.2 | 1.02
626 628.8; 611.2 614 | 1.02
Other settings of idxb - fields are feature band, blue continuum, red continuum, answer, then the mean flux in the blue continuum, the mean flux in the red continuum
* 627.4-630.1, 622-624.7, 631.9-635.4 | 0.00 mag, 11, 11.2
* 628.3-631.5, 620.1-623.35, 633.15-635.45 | 0.00 mag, 11.2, 11.1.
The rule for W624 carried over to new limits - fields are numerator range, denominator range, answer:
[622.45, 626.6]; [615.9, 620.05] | 1.00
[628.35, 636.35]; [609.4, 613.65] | 0.98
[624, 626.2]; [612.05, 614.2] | 1.01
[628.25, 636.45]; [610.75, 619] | 0.99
